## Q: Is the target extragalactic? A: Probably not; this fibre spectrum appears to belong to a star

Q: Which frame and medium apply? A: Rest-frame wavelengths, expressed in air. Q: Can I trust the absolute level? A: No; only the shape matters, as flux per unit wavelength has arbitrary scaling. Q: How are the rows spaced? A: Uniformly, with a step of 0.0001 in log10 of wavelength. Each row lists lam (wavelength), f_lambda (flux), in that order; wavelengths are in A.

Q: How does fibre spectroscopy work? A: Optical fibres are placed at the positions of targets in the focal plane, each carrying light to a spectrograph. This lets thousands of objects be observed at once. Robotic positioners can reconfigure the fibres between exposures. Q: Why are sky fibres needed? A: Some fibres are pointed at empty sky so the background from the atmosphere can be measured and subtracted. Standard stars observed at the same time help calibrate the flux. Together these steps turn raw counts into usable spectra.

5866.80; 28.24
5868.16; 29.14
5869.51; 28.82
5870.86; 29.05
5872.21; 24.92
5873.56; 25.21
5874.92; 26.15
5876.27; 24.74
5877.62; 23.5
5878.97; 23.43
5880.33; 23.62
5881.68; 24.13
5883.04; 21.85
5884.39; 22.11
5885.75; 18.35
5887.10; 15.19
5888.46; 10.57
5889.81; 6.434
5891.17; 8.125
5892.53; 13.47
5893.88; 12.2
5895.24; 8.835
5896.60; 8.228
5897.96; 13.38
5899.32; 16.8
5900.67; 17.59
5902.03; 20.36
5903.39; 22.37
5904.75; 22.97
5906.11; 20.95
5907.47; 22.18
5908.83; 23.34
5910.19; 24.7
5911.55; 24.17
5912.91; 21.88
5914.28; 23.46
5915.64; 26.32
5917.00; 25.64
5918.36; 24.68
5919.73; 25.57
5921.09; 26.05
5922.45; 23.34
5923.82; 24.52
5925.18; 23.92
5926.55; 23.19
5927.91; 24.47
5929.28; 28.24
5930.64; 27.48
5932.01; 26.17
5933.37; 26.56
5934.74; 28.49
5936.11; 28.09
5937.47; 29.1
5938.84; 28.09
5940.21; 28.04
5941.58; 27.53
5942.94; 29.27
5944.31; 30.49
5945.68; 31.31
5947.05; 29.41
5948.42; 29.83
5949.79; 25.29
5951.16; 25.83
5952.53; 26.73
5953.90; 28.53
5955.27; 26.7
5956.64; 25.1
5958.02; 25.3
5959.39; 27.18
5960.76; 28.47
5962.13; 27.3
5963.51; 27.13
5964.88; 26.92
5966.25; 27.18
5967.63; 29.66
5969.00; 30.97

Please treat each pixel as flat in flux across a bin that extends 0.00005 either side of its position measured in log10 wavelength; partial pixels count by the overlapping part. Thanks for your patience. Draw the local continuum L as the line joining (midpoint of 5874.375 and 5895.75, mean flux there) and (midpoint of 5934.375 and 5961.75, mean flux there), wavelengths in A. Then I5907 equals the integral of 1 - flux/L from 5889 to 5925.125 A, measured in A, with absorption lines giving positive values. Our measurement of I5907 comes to 3.4 A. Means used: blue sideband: 17.7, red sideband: 27.9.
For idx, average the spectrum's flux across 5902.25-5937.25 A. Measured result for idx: 24.8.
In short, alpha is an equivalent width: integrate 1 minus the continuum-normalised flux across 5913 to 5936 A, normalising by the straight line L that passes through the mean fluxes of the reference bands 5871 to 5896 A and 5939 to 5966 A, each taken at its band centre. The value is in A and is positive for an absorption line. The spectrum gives -1.4 A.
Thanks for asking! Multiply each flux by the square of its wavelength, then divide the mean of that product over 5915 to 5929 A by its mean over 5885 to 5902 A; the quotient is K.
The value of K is 1.96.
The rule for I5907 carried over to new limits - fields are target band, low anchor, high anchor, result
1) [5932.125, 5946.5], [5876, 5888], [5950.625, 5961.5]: -1.69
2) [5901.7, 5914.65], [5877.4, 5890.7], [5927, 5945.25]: 0.11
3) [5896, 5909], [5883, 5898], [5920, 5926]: -1.01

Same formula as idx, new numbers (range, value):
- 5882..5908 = 16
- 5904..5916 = 23.2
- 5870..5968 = 23.6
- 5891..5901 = 12.4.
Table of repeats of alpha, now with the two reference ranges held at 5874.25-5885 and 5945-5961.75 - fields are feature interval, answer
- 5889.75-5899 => 5.24 A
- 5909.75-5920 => 0.40 A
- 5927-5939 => -0.39 A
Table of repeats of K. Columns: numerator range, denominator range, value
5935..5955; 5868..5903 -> 1.53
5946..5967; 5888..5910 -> 1.76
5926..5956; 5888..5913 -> 1.68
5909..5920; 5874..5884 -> 1.04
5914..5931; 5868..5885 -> 1.02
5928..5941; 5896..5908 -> 1.52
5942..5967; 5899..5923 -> 1.22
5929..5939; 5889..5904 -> 2.10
